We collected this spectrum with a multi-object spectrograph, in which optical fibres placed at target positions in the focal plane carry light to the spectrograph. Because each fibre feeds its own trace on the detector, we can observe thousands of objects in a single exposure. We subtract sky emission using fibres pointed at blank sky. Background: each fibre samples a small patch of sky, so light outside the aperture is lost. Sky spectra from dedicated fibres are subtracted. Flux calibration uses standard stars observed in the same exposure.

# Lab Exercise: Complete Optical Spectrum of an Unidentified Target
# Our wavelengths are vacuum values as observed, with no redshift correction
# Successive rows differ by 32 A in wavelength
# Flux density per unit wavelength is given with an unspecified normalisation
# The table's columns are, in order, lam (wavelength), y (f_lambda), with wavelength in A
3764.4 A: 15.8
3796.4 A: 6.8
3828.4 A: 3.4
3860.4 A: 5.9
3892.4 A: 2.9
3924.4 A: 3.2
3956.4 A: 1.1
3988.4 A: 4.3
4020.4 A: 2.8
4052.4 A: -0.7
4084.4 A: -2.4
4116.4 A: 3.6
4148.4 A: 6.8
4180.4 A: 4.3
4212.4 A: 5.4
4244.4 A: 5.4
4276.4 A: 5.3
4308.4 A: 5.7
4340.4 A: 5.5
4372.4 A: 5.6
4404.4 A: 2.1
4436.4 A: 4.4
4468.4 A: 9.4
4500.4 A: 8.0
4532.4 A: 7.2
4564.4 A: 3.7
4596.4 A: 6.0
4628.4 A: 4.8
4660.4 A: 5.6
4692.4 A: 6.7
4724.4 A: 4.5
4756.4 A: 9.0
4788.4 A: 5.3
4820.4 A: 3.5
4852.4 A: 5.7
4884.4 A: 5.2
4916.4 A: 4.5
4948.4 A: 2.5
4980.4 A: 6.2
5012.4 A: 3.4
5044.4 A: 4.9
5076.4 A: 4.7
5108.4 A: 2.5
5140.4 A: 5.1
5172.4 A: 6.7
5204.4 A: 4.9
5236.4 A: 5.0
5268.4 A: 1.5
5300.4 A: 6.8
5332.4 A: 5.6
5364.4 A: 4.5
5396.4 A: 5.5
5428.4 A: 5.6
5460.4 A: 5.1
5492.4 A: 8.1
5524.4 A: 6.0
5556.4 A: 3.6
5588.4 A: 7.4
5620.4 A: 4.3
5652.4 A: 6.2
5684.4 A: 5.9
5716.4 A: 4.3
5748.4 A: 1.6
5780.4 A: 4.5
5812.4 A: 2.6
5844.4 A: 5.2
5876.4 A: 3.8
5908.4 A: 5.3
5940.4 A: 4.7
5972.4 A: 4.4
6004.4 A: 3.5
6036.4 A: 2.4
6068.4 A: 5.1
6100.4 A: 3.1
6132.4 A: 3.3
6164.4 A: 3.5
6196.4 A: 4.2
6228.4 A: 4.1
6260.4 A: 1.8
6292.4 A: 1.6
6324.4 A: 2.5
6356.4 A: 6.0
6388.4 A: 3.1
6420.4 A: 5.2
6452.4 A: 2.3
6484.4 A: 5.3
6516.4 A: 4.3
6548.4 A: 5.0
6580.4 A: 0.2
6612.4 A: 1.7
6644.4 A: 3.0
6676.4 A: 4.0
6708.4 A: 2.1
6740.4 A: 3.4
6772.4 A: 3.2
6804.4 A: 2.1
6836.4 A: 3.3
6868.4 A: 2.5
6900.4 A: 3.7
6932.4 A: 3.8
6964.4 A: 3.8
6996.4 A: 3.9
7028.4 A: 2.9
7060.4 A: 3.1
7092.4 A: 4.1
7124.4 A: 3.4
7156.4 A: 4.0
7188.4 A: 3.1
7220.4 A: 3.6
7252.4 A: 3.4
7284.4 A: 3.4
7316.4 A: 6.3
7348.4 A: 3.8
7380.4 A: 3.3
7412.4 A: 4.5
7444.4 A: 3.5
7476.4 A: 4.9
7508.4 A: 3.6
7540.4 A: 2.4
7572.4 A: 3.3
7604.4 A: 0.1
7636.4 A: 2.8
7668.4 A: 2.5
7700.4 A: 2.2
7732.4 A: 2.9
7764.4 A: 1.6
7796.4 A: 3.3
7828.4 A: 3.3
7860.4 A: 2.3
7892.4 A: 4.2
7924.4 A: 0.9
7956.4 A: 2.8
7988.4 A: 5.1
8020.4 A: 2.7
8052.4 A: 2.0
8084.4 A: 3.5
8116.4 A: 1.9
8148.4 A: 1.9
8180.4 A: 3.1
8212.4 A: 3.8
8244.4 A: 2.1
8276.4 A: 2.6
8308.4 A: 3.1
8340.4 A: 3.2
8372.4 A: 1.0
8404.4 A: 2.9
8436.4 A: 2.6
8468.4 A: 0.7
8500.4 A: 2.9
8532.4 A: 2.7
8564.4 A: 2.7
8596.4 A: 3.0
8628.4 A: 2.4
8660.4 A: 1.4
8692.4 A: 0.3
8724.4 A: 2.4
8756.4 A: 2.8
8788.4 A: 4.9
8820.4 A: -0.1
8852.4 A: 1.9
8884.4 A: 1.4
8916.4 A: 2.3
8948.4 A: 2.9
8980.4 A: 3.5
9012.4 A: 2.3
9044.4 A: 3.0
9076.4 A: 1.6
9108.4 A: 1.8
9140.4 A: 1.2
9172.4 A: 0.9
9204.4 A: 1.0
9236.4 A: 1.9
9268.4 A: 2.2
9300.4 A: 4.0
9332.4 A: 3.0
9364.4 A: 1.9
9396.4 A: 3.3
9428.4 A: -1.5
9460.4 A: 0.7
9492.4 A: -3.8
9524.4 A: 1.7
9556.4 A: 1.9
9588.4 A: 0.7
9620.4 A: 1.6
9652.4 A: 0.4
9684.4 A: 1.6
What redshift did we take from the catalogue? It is 0.12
